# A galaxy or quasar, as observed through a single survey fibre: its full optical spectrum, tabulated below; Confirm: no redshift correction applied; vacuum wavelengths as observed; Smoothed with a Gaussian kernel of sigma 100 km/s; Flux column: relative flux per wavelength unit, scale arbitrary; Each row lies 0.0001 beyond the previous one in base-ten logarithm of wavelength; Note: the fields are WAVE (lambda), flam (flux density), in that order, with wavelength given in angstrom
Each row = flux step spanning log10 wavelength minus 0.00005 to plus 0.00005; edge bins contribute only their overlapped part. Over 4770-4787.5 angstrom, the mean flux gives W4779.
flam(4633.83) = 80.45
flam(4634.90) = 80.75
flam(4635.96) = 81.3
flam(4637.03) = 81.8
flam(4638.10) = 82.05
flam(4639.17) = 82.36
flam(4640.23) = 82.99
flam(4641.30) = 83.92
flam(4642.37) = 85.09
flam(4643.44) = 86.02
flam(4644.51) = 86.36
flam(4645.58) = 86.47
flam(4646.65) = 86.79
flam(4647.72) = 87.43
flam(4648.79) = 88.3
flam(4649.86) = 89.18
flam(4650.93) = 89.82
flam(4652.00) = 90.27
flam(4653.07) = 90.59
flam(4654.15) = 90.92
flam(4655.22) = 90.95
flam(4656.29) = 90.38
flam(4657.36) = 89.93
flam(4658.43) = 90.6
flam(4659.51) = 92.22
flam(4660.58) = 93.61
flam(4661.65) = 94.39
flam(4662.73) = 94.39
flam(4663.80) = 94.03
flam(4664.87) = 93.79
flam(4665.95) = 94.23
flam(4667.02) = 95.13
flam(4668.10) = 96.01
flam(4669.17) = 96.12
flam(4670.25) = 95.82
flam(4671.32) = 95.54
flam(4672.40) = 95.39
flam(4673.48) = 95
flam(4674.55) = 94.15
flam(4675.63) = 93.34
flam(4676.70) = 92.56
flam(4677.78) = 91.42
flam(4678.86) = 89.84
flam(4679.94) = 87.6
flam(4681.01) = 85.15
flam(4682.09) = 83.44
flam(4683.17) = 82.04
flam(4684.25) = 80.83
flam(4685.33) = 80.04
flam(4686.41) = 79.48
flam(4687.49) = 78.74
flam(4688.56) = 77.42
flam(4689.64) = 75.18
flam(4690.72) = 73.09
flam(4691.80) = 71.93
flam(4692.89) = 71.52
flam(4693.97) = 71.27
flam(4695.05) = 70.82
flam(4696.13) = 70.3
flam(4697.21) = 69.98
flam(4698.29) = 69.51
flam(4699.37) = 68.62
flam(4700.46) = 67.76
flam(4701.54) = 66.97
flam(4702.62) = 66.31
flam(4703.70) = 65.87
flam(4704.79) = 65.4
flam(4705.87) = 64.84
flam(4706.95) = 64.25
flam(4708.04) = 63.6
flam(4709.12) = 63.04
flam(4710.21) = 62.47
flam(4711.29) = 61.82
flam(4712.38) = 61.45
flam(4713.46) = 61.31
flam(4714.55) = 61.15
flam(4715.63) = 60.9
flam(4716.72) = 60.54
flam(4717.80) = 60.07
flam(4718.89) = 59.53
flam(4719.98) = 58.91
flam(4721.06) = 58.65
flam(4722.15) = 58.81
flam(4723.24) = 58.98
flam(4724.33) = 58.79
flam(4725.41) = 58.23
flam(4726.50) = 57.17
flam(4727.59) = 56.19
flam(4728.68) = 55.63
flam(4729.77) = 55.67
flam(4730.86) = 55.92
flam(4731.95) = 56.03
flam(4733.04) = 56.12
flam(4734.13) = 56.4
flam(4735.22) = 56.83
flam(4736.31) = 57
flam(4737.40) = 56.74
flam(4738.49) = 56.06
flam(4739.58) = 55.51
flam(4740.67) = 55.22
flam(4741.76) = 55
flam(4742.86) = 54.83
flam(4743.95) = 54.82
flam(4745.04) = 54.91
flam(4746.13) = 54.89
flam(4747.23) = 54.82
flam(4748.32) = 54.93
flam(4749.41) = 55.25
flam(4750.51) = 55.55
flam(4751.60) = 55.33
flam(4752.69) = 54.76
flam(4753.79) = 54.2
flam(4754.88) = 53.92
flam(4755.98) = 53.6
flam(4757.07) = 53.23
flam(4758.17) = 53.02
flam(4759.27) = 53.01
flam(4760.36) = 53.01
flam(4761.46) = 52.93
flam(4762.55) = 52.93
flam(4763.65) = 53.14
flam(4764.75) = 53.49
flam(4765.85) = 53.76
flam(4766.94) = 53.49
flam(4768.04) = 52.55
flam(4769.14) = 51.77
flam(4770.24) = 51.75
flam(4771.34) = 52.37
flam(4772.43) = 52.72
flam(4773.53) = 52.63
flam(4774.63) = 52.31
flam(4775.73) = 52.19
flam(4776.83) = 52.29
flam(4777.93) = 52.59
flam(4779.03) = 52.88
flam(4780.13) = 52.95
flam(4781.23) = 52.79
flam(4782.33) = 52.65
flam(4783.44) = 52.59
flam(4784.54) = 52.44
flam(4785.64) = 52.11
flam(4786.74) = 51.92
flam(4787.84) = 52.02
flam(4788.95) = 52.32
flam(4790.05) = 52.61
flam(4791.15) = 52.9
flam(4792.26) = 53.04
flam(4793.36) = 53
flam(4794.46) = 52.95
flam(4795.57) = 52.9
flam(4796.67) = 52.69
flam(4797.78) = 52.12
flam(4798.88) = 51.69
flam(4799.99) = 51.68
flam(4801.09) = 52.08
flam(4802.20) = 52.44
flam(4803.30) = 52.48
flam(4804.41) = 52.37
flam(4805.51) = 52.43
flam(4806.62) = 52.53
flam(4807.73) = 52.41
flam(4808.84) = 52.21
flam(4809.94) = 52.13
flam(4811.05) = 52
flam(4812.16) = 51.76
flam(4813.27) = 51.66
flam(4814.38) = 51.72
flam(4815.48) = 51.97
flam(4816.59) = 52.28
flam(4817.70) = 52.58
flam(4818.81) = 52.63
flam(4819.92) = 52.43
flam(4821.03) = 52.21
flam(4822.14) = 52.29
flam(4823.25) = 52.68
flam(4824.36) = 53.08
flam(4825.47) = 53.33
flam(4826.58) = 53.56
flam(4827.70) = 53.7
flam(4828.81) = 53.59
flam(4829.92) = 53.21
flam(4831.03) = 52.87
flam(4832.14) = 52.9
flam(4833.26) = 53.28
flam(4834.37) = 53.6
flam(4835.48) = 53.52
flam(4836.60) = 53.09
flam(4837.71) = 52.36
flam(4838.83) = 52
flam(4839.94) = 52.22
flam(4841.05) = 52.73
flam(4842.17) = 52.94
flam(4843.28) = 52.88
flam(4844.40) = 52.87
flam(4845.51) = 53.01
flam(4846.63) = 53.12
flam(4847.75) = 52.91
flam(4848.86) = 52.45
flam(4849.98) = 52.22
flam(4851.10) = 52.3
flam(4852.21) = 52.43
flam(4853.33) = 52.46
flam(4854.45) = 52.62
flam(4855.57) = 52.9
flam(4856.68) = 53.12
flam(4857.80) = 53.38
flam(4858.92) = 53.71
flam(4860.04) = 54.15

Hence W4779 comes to 52.5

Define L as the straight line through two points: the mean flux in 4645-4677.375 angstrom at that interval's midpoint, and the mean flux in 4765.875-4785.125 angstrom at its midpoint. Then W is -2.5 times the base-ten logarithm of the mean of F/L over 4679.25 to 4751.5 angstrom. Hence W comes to 0.15 mag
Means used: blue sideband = 92.2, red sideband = 52.6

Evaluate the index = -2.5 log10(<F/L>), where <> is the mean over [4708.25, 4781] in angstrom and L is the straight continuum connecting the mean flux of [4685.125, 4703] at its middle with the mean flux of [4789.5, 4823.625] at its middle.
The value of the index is 0.14 mag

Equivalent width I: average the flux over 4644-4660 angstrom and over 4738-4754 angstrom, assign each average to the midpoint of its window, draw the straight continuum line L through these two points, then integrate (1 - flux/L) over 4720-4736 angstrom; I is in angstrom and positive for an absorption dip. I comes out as 1.2 angstrom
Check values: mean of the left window 89.3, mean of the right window 55.1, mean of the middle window 57.2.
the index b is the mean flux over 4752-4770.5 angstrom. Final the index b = 53.2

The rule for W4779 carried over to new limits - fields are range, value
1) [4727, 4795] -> 53.9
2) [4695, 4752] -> 59.8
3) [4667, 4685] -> 90.9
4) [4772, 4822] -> 52.4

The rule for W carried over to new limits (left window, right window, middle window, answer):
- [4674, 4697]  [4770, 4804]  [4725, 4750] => 0.19 mag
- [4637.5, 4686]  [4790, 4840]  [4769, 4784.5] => 0.18 mag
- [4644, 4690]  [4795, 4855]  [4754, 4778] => 0.25 mag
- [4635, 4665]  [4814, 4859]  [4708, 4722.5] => 0.24 mag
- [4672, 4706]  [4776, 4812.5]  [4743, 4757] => 0.16 mag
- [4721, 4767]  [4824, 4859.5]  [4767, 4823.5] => 0.03 mag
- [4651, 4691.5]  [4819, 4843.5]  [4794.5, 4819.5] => 0.12 mag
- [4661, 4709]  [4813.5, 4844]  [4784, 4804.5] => 0.14 mag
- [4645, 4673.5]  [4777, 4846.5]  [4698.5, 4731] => 0.26 mag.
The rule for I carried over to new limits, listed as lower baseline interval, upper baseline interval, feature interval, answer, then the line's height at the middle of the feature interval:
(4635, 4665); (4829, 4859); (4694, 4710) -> 2.4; 78.8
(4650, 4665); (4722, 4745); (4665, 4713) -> -0.5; 77.1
